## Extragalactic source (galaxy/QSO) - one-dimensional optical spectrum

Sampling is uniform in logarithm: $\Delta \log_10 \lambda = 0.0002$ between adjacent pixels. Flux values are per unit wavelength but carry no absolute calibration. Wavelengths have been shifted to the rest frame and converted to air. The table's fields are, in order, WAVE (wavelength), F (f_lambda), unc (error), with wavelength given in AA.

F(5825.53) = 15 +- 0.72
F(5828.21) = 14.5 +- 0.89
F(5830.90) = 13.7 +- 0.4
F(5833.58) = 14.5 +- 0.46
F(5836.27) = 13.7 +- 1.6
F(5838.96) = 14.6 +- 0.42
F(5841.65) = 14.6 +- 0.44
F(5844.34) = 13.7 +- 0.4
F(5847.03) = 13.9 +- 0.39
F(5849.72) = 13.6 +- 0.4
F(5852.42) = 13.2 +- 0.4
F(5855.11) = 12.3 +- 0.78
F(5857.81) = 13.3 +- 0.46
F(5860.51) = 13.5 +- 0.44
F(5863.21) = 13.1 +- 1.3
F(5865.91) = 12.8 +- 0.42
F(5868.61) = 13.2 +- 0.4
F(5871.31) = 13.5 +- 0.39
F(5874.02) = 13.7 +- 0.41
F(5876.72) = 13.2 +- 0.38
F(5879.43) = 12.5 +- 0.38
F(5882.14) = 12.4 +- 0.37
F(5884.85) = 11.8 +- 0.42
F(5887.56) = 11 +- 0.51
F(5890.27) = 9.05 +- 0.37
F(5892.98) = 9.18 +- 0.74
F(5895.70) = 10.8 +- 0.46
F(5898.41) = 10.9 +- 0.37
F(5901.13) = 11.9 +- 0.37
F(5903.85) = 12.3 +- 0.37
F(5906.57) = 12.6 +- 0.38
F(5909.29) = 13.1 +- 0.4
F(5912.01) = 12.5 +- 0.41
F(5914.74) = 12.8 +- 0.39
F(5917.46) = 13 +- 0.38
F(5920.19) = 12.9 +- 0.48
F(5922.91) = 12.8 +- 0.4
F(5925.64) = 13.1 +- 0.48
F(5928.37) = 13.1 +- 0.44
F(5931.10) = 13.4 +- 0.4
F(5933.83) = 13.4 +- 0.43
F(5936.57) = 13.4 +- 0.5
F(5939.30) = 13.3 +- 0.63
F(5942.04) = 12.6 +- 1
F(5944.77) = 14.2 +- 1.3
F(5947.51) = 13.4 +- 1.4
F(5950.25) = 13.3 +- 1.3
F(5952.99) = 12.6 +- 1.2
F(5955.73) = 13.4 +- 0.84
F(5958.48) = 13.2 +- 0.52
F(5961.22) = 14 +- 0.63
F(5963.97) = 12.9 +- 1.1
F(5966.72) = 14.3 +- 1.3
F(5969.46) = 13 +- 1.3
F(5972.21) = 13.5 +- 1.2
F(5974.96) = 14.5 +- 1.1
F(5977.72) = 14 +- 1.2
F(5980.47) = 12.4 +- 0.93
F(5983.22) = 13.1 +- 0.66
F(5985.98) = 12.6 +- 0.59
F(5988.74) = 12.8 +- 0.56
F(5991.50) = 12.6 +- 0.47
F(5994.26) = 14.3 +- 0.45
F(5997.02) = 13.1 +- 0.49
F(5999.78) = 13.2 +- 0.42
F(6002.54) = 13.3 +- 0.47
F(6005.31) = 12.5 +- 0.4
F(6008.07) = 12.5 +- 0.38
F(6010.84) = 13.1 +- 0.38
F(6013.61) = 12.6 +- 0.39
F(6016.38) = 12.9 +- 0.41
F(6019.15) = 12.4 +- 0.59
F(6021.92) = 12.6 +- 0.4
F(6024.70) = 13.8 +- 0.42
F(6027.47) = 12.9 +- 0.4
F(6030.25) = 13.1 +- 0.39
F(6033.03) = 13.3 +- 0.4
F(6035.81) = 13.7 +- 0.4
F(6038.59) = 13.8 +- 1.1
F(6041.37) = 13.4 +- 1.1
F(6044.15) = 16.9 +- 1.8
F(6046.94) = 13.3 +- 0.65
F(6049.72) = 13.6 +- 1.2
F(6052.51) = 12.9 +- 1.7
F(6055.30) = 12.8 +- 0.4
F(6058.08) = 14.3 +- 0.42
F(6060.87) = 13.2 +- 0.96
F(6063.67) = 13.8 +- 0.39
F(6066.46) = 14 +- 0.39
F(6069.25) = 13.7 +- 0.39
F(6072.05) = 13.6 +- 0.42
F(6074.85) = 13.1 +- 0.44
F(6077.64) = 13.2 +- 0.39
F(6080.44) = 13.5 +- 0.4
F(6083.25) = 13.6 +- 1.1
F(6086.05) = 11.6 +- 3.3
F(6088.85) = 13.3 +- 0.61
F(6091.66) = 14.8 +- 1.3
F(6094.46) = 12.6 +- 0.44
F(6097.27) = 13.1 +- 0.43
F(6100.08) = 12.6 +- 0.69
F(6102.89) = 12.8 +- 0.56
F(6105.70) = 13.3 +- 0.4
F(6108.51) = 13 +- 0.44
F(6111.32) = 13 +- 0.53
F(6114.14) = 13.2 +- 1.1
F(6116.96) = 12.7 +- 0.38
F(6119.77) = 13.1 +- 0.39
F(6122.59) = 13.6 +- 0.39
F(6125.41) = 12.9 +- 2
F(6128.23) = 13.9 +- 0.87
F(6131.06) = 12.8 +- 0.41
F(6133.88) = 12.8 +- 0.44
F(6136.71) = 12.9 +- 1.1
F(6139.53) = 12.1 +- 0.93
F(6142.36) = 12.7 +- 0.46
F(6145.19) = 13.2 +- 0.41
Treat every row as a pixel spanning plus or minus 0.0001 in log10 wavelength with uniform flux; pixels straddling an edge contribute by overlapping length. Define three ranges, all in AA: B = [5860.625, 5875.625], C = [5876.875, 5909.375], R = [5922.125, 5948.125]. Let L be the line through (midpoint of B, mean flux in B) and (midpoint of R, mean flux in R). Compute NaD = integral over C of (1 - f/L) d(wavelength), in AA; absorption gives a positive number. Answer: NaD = 4.5 AA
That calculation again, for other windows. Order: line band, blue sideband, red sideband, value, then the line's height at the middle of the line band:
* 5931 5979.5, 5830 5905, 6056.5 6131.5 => -2.0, 12.9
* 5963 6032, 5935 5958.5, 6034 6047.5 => 3.3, 13.8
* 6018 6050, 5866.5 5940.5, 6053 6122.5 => -1.4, 13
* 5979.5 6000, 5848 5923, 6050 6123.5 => -0.3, 12.8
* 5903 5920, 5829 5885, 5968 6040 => 0.7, 13.3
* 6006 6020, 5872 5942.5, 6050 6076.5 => 0.4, 13.1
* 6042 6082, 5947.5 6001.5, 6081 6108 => -1.7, 13.1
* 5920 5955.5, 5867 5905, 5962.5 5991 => -1.6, 12.7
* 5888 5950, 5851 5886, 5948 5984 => 3.6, 13.2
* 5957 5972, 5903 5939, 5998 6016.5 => -0.6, 12.9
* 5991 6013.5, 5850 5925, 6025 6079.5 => 0.3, 13.2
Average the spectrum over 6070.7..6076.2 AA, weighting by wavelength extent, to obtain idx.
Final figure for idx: 13.3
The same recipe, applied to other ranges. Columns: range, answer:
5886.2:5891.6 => 10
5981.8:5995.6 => 13.1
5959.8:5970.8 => 13.6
